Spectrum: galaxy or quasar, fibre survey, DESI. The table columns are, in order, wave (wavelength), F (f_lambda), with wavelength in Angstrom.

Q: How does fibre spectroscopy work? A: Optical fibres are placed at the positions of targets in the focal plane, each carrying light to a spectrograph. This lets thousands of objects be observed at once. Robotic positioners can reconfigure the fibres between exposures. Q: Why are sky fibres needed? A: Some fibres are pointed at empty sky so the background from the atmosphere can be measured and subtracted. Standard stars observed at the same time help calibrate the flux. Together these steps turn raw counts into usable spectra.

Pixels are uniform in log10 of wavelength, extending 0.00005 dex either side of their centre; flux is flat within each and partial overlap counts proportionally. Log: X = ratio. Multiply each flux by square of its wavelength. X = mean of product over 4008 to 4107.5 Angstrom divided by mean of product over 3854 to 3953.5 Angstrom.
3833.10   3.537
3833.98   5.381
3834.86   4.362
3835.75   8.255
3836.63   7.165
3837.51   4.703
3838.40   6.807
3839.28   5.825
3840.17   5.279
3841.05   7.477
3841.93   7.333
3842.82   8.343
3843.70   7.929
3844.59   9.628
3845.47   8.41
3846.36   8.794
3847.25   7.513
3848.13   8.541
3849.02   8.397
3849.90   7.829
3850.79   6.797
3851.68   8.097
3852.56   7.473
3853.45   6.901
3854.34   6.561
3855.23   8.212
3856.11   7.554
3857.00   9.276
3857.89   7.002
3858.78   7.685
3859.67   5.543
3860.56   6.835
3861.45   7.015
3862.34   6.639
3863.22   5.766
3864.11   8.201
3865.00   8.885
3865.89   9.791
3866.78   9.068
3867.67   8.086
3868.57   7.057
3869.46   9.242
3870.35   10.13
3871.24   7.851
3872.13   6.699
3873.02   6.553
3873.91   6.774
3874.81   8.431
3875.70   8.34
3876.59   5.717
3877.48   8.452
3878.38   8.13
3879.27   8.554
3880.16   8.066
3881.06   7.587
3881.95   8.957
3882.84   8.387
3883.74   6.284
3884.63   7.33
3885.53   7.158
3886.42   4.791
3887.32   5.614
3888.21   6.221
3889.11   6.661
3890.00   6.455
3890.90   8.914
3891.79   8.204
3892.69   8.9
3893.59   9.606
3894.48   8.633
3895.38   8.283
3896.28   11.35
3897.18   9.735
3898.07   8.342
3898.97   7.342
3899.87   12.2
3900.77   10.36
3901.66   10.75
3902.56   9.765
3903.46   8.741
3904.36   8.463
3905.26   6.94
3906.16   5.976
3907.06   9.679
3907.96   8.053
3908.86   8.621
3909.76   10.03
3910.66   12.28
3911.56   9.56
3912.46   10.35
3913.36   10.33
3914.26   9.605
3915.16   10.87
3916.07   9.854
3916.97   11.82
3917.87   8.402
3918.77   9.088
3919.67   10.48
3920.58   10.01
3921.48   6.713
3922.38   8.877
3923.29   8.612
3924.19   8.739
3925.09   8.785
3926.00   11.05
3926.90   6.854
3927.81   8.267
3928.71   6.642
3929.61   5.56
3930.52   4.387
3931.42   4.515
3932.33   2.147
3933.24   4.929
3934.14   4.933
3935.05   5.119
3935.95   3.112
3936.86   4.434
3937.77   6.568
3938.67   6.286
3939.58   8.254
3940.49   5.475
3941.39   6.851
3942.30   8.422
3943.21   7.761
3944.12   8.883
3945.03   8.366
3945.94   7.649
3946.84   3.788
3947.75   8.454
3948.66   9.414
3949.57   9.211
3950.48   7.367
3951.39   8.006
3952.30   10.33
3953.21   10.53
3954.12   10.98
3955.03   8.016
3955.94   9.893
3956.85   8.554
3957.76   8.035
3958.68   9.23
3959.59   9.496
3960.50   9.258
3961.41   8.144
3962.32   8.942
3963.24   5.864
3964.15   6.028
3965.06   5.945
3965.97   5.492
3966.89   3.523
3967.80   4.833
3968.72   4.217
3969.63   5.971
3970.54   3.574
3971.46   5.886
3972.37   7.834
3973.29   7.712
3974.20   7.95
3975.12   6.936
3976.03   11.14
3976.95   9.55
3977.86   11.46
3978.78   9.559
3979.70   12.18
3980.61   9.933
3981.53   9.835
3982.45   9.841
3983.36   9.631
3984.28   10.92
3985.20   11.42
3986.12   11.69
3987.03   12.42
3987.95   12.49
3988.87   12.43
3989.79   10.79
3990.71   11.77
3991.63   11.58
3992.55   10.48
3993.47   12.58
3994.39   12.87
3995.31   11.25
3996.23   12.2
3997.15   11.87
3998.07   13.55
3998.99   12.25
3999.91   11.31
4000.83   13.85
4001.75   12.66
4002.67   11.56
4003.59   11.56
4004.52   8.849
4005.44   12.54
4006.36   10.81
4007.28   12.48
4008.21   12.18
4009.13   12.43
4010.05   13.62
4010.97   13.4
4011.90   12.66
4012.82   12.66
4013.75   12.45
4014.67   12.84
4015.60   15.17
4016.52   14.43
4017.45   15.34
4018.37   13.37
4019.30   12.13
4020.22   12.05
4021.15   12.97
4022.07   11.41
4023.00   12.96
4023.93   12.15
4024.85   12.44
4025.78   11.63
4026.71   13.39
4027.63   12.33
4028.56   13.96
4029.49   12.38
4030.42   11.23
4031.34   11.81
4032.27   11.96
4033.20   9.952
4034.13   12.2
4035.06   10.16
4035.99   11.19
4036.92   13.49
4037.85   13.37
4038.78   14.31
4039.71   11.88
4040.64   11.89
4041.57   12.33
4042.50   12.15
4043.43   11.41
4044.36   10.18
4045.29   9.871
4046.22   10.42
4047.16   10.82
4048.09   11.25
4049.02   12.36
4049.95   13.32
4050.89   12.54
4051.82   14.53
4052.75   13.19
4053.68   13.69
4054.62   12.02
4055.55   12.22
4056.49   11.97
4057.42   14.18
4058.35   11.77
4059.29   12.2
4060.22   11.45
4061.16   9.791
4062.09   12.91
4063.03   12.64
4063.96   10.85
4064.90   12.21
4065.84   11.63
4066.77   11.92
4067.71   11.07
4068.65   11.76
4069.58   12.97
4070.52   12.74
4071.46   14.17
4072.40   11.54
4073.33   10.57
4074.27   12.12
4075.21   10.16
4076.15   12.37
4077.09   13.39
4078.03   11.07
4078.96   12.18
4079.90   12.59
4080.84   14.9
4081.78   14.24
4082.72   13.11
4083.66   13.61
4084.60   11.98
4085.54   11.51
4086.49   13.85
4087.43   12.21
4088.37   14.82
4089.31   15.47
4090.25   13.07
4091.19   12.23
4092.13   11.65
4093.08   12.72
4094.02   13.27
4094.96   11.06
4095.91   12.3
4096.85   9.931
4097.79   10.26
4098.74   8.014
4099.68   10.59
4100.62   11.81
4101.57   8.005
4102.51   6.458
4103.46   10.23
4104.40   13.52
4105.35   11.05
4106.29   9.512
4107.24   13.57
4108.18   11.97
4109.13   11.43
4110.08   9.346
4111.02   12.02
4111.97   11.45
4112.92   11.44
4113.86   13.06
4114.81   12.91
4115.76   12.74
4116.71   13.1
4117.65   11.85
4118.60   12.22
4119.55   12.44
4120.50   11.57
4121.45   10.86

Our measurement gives 1.7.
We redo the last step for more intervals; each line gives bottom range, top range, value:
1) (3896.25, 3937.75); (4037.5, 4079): 1.57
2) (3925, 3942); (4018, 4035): 2.14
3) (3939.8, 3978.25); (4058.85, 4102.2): 1.65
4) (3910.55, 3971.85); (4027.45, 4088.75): 1.70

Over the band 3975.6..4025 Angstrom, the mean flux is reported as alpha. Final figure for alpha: 12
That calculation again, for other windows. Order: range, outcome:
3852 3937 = 7.98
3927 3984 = 7.45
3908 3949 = 7.8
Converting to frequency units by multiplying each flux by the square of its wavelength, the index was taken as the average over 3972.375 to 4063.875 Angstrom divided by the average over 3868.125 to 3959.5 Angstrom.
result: 1.5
